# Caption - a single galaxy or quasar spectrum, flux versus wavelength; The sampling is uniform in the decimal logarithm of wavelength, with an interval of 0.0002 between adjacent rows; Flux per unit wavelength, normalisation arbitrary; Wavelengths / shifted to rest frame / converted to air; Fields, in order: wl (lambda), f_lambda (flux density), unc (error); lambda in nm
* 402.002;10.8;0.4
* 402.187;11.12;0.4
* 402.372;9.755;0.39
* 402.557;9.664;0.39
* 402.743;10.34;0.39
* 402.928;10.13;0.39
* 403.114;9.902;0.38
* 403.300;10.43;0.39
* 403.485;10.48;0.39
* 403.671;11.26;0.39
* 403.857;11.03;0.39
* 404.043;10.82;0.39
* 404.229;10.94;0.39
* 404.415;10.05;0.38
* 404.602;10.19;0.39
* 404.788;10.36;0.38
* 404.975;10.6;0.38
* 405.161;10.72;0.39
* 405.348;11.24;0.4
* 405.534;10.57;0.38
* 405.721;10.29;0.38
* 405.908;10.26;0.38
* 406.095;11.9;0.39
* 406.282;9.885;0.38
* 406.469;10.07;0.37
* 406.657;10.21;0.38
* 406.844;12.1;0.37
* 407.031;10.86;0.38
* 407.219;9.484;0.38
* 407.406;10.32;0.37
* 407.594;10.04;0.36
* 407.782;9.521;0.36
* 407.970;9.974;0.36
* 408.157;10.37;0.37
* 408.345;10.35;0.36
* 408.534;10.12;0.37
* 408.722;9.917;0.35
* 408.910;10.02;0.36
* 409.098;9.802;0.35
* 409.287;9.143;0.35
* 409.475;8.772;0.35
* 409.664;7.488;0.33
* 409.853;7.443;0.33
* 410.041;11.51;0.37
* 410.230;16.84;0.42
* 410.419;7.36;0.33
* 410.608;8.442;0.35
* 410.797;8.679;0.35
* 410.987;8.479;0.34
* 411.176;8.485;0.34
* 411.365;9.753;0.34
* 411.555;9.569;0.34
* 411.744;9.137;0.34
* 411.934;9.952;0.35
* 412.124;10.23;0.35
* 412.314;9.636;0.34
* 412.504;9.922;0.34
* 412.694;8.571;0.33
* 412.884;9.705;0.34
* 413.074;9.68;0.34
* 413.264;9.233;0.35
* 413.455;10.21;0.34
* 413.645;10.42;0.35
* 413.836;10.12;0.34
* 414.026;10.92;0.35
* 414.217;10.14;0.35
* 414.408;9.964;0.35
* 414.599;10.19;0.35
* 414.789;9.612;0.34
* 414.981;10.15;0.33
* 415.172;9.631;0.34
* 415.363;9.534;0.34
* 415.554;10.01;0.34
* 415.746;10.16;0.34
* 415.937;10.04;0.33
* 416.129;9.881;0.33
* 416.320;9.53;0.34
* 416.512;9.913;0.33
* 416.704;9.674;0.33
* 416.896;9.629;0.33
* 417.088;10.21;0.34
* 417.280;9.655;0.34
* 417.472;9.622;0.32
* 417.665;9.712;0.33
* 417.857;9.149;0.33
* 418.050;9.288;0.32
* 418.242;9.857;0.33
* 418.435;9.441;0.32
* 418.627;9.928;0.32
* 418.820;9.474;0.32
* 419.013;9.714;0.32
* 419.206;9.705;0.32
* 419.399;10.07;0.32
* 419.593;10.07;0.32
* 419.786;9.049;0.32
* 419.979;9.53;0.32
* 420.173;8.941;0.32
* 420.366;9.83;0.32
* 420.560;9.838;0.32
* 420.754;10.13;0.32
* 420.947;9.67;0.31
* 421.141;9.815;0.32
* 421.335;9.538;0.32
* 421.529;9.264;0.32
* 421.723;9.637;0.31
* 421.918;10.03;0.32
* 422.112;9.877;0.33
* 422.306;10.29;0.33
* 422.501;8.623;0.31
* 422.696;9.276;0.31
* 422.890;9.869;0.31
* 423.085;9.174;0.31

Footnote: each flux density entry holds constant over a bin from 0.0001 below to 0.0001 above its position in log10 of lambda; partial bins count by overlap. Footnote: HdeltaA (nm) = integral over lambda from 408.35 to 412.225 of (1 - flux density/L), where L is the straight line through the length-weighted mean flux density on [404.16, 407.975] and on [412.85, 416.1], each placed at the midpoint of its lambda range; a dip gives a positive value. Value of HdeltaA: 0.25 nm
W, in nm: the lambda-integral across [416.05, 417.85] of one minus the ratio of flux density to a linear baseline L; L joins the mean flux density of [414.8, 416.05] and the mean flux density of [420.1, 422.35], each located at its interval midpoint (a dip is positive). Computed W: 0.02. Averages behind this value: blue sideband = 9.89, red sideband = 9.74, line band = 9.73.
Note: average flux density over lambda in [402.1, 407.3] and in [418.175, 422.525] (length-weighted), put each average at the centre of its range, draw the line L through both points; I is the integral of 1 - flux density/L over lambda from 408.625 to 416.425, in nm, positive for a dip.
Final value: 0.30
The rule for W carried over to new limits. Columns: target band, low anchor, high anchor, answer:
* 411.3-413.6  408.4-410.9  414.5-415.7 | 0.03 nm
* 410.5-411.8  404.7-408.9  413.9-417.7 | 0.16 nm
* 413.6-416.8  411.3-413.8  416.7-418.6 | -0.11 nm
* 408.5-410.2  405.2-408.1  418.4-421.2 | 0.11 nm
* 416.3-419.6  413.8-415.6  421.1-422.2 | 0.06 nm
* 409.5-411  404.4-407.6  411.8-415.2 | 0.09 nm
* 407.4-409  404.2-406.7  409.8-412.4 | 0.01 nm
